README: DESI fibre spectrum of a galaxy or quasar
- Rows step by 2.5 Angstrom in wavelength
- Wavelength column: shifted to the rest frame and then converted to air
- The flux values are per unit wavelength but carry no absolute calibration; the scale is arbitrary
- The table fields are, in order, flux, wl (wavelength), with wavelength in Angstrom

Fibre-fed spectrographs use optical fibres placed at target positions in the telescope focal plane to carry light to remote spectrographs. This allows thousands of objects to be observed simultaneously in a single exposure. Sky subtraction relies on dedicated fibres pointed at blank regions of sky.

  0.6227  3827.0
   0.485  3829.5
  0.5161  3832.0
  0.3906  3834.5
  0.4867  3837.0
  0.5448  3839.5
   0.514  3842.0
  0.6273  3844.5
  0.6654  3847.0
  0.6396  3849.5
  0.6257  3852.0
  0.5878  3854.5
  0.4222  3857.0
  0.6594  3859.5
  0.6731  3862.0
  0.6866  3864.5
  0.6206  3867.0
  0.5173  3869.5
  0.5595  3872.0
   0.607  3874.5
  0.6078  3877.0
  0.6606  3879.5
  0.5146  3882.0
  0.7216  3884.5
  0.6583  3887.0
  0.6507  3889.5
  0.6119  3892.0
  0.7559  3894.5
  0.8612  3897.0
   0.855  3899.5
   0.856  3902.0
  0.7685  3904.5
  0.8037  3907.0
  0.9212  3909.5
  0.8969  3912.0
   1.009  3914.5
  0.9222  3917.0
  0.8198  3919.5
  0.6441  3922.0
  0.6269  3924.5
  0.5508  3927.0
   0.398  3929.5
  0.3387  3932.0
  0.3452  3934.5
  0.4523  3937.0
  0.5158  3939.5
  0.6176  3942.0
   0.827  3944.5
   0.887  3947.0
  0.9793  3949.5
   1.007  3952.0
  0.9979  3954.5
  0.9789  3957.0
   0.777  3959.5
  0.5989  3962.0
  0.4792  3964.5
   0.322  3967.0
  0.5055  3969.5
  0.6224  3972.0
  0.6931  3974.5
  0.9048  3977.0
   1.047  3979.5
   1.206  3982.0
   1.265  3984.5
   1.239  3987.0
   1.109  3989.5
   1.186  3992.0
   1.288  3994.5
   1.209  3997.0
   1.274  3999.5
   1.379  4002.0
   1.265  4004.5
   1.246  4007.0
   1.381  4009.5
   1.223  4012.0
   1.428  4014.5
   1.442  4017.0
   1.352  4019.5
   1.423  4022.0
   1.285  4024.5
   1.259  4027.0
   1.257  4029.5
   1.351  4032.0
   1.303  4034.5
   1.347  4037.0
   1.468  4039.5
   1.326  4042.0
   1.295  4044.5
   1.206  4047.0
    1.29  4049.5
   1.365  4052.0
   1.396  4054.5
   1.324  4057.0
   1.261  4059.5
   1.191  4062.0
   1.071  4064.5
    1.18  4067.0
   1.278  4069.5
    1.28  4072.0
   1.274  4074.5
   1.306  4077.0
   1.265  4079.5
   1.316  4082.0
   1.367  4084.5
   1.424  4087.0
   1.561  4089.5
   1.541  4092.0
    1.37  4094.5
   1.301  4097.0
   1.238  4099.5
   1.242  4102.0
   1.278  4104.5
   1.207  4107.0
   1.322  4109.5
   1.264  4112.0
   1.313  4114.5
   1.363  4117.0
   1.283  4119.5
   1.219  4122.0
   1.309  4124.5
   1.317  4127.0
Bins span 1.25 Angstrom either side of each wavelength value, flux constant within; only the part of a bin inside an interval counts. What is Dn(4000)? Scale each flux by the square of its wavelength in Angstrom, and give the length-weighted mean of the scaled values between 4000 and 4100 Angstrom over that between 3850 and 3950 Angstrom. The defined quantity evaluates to 2.11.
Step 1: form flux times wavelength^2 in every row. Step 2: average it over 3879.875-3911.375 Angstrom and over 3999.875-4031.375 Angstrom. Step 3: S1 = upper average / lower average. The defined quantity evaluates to 1.88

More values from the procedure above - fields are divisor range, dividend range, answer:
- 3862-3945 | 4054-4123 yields 2.13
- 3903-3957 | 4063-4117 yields 1.92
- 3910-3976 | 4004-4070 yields 1.99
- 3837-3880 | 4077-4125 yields 2.51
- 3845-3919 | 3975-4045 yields 1.93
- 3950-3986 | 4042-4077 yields 1.61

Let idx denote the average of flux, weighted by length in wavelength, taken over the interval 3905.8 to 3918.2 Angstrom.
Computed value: 0.911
